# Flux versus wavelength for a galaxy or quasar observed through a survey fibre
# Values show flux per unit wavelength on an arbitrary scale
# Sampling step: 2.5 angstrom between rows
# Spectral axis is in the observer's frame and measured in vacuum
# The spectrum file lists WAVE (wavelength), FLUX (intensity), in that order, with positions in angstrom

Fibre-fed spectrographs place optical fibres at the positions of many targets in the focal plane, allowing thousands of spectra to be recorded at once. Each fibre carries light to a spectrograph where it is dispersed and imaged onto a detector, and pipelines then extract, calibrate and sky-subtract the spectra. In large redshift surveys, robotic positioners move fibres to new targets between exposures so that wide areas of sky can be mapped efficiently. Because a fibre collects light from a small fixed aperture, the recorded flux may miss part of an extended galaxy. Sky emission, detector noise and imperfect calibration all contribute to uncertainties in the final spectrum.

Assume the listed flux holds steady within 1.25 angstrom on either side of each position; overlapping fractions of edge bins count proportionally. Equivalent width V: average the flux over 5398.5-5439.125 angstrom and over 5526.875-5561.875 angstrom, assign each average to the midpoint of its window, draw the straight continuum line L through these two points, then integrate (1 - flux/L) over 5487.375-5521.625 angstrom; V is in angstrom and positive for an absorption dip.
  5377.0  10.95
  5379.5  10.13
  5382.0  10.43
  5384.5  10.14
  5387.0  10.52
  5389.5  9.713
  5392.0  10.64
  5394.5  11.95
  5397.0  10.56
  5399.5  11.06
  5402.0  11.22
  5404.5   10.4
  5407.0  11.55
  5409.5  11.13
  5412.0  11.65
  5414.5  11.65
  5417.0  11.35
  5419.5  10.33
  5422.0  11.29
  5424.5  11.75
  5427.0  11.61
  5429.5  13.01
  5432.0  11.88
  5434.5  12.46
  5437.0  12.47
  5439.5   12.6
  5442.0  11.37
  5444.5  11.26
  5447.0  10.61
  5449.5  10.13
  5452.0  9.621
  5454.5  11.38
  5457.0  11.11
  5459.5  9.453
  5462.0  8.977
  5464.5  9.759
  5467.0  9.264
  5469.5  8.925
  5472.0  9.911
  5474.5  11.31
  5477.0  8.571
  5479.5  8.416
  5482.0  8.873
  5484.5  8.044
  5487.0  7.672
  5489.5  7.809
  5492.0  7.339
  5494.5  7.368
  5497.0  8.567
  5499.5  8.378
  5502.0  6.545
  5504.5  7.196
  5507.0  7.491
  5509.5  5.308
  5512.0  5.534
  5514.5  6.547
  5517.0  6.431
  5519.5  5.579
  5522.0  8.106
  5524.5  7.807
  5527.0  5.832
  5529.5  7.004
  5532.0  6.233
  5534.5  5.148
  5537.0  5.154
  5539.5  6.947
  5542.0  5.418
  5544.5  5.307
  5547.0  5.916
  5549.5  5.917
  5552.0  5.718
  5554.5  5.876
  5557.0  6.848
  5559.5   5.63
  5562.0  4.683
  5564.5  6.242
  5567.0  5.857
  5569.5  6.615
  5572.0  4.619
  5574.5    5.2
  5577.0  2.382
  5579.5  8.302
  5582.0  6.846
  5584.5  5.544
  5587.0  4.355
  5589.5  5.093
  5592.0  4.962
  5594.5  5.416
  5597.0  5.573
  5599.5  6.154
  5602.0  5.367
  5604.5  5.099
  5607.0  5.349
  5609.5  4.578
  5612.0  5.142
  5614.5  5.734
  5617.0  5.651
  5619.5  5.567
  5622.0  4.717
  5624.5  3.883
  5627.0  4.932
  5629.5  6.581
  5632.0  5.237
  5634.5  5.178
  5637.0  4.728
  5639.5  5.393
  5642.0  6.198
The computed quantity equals 3.24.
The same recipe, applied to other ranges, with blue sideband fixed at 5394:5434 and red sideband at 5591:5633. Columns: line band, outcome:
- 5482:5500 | 2.2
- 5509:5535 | 5.4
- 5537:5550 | 2.8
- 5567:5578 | 2.8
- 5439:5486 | 0.0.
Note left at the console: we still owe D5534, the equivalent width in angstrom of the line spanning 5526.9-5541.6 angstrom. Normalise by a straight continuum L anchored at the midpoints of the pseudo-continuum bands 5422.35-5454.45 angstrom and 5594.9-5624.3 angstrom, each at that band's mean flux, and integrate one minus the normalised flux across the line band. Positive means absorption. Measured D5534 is 3.7 angstrom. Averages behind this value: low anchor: 11.5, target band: 6.03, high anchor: 5.31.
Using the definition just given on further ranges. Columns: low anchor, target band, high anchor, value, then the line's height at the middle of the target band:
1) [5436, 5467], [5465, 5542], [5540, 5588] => 8.8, 8.35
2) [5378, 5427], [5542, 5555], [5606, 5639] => 2.6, 7.12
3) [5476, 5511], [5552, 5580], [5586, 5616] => 2.1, 6.03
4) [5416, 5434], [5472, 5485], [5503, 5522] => -1.1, 8.45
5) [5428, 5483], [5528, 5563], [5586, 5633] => 7.4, 7.44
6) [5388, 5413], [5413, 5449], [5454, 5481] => -4.4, 10.4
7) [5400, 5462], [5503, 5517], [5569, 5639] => 3.5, 8.54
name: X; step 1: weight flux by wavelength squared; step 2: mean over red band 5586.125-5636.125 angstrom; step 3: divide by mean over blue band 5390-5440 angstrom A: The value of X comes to 0.49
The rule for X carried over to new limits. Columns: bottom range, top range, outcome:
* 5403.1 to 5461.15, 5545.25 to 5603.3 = 0.52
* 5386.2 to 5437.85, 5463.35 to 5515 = 0.73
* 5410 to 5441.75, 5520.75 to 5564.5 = 0.54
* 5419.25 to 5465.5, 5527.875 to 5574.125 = 0.54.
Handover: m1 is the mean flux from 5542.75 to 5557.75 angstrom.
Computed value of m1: 5.88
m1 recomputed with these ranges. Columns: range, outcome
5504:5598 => 5.9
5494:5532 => 6.88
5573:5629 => 5.28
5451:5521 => 8.26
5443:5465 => 10.3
